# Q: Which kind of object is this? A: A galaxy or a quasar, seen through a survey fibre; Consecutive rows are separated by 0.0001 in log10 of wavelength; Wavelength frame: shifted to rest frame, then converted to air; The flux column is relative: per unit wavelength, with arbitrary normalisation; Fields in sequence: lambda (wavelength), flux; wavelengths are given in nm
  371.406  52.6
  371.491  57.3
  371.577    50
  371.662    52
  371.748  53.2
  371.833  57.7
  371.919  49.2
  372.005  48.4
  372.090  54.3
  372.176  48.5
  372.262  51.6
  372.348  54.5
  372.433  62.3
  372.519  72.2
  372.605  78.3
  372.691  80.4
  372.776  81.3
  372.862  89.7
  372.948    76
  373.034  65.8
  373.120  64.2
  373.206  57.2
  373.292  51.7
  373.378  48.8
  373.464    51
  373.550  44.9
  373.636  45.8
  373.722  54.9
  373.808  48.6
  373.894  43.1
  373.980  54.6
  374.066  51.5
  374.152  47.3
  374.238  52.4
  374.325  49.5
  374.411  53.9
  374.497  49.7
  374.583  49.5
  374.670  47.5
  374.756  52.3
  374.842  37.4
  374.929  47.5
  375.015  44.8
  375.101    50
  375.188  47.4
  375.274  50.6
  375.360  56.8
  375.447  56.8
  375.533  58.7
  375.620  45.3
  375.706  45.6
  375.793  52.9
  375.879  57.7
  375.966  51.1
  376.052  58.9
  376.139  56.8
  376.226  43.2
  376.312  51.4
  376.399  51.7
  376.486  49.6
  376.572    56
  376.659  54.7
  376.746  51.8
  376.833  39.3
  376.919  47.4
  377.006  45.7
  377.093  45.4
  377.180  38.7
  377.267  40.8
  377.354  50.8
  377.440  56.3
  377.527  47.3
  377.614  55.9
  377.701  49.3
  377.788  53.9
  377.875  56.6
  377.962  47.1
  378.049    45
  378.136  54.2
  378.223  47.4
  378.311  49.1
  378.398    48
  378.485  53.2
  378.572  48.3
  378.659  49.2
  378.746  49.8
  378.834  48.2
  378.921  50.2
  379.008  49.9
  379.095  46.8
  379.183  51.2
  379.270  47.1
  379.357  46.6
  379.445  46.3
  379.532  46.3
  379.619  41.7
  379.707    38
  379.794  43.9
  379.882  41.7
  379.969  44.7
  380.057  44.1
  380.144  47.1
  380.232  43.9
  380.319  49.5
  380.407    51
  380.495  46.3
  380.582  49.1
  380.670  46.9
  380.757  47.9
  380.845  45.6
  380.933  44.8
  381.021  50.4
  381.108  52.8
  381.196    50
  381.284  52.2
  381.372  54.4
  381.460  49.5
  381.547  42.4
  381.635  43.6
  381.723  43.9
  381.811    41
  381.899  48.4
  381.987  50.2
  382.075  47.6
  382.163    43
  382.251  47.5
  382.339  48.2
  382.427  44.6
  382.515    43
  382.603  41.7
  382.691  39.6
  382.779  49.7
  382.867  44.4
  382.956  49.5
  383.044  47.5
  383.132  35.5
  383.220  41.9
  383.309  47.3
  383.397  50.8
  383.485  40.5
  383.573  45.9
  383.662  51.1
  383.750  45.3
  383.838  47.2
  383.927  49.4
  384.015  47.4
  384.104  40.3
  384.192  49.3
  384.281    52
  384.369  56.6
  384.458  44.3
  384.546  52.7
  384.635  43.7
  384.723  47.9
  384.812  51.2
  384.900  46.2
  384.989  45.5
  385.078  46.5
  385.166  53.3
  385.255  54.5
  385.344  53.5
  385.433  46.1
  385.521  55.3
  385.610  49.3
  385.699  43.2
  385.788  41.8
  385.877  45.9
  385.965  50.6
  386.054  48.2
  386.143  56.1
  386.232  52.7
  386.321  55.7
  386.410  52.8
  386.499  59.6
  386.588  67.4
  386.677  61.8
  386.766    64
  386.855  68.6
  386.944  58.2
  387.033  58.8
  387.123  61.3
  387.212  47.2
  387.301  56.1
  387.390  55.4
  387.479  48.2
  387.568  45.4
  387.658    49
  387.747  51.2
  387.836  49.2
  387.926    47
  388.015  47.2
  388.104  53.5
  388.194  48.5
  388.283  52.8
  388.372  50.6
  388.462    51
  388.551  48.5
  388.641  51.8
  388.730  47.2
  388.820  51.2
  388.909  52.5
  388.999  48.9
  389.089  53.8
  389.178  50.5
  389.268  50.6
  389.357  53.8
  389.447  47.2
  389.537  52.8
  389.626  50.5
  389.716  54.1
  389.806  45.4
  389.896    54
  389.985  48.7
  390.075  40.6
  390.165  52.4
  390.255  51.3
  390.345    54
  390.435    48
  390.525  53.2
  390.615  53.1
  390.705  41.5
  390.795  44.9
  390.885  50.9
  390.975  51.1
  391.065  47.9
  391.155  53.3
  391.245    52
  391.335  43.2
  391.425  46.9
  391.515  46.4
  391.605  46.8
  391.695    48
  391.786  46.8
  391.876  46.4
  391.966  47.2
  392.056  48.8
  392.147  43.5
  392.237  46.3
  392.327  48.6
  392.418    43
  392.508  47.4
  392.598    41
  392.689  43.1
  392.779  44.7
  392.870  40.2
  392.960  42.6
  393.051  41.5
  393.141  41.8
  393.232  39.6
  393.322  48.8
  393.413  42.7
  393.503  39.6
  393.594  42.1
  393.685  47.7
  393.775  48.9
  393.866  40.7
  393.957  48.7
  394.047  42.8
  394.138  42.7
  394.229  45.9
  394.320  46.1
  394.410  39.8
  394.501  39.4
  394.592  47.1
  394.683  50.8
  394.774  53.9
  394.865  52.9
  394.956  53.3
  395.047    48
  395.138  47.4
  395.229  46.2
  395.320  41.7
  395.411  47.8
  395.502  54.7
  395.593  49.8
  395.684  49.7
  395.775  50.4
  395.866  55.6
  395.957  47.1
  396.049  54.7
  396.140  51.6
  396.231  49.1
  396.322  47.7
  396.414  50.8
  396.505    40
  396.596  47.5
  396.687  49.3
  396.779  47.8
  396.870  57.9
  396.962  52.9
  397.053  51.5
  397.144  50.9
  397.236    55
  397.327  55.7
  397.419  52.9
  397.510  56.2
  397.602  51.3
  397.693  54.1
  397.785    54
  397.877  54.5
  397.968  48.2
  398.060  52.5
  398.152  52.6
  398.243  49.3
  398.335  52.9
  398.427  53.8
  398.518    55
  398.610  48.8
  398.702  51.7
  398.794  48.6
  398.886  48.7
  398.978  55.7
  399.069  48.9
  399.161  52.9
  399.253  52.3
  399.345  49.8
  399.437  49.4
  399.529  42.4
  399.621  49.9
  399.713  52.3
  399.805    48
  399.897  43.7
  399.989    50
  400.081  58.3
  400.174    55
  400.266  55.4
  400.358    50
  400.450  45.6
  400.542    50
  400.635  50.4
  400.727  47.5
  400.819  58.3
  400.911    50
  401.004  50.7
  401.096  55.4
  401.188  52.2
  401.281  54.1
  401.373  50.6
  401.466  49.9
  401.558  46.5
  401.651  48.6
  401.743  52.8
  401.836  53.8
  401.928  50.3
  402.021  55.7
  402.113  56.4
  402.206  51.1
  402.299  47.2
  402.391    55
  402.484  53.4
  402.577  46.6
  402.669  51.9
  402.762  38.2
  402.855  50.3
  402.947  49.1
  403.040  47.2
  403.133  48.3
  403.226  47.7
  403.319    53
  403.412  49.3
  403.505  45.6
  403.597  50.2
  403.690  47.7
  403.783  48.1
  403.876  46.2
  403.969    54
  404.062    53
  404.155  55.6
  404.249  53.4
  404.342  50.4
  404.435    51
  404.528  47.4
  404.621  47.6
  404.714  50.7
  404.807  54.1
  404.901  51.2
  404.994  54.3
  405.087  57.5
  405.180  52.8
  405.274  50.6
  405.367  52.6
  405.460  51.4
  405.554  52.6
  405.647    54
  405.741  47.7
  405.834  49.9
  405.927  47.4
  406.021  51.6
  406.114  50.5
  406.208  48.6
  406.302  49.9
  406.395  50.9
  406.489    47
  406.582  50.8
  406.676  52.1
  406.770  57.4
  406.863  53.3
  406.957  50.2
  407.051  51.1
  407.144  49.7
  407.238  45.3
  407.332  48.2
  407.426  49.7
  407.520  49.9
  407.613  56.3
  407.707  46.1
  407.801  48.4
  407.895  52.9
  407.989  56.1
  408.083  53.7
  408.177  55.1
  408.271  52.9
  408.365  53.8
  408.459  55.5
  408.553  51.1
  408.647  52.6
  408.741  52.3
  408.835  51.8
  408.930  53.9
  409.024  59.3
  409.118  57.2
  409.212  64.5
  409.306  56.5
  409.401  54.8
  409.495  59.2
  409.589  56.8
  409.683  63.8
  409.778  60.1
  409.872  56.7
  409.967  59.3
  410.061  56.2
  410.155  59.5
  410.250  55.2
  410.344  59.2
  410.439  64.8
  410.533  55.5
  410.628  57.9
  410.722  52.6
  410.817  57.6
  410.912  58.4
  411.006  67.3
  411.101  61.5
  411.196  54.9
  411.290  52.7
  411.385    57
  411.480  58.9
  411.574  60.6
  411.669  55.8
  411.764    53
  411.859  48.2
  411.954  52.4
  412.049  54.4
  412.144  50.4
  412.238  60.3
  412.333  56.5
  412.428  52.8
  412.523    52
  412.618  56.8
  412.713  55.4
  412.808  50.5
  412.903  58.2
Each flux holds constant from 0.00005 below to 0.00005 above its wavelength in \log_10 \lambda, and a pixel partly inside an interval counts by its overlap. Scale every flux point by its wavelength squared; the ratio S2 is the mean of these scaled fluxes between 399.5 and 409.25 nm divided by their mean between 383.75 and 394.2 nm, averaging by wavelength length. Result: 1.13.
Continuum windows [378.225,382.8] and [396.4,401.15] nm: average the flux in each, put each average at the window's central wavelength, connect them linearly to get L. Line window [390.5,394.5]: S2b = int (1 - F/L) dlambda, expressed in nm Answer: 0.34 nm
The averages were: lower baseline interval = 46.9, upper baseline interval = 51.3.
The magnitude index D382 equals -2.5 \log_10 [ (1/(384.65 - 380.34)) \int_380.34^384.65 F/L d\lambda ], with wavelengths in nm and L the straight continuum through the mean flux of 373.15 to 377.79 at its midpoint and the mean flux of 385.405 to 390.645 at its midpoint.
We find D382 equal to 0.09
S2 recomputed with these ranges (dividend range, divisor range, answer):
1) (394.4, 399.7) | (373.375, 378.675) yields 1.13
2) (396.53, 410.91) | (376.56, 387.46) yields 1.19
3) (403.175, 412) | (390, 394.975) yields 1.24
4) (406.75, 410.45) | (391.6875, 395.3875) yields 1.30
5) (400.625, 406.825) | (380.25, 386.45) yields 1.18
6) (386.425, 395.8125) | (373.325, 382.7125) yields 1.08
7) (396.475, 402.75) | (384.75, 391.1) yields 1.06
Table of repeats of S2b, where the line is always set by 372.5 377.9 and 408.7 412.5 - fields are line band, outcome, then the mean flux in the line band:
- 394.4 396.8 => 0.29 nm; 48.8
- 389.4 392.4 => 0.35 nm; 48.6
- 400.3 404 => 0.39 nm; 50.2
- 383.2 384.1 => 0.13 nm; 46.5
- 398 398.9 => 0.07 nm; 51.4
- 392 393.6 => 0.33 nm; 43.7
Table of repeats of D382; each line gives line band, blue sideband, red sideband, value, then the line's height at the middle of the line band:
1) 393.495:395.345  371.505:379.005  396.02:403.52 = 0.12 mag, 51.3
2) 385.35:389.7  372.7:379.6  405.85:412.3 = 0.00 mag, 52.5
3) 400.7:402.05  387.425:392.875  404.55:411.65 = 0.01 mag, 52.1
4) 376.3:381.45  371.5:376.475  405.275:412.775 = 0.13 mag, 54.5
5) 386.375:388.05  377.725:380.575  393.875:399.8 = -0.14 mag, 48.8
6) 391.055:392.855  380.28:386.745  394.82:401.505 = 0.08 mag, 49.9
